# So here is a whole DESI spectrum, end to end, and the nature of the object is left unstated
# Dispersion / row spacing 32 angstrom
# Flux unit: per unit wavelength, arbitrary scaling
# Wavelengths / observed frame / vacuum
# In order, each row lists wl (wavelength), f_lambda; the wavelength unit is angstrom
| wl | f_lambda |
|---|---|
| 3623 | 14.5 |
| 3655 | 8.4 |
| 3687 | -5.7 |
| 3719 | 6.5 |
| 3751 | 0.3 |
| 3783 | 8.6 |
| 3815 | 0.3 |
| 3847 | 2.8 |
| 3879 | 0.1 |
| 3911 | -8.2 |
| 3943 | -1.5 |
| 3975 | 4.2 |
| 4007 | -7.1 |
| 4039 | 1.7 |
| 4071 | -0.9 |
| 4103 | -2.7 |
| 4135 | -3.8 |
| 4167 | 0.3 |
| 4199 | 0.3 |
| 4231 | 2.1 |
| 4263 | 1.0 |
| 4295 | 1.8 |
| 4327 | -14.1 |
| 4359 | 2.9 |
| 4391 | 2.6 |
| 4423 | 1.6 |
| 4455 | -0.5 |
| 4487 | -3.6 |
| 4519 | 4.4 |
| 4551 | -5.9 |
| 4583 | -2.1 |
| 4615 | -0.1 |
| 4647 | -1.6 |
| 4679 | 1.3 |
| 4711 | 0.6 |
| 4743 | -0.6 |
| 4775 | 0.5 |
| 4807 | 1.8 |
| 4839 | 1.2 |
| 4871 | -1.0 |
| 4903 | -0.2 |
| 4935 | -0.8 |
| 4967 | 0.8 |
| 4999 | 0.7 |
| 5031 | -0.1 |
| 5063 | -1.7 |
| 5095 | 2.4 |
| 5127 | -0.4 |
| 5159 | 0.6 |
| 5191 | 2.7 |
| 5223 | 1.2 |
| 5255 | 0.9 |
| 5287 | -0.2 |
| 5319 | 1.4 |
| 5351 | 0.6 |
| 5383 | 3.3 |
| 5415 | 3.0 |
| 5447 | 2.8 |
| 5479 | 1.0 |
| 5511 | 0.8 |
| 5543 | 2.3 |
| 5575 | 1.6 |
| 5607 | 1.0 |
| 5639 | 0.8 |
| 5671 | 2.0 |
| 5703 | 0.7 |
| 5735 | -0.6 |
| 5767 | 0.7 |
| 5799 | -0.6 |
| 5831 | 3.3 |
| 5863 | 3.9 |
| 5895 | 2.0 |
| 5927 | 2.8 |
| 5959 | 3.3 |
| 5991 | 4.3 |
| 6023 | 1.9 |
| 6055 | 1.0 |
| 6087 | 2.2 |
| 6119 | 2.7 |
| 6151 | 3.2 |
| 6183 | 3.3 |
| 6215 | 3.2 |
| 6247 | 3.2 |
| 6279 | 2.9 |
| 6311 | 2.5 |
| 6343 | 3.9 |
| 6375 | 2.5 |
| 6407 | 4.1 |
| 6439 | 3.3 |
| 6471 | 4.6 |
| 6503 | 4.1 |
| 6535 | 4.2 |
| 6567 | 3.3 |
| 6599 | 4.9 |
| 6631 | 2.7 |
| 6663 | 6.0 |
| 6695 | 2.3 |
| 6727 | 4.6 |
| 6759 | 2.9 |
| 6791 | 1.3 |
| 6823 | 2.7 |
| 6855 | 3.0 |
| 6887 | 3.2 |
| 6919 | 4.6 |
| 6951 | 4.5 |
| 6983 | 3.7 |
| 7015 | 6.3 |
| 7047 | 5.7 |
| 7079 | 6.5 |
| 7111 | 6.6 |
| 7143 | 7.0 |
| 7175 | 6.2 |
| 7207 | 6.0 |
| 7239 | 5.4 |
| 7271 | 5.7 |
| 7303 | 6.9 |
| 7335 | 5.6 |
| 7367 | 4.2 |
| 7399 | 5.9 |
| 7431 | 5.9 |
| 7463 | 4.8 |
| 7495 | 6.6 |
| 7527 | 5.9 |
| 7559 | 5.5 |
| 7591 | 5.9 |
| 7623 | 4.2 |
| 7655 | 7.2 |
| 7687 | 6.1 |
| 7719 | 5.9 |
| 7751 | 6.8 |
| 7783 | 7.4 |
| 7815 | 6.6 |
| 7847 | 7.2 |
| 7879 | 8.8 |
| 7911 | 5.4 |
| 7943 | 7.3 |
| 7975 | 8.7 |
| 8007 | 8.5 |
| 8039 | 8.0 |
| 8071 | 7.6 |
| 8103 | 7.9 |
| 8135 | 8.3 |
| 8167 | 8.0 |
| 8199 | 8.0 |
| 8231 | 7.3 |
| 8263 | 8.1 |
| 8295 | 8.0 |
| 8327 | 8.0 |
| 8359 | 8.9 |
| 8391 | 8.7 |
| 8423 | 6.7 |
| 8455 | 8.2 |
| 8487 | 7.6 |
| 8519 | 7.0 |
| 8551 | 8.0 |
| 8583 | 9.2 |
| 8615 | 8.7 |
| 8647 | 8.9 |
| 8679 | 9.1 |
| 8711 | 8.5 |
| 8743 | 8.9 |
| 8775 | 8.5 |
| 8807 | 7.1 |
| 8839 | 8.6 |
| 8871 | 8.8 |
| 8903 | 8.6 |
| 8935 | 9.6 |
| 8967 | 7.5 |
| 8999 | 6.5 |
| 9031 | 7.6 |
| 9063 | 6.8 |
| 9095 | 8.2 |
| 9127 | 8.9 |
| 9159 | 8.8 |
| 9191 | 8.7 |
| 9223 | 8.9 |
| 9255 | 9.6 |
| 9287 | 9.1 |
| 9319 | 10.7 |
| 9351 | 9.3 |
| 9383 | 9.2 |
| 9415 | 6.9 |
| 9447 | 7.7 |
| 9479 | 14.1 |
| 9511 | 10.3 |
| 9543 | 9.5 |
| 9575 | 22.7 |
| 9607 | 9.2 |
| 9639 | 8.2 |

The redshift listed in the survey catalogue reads 0.75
